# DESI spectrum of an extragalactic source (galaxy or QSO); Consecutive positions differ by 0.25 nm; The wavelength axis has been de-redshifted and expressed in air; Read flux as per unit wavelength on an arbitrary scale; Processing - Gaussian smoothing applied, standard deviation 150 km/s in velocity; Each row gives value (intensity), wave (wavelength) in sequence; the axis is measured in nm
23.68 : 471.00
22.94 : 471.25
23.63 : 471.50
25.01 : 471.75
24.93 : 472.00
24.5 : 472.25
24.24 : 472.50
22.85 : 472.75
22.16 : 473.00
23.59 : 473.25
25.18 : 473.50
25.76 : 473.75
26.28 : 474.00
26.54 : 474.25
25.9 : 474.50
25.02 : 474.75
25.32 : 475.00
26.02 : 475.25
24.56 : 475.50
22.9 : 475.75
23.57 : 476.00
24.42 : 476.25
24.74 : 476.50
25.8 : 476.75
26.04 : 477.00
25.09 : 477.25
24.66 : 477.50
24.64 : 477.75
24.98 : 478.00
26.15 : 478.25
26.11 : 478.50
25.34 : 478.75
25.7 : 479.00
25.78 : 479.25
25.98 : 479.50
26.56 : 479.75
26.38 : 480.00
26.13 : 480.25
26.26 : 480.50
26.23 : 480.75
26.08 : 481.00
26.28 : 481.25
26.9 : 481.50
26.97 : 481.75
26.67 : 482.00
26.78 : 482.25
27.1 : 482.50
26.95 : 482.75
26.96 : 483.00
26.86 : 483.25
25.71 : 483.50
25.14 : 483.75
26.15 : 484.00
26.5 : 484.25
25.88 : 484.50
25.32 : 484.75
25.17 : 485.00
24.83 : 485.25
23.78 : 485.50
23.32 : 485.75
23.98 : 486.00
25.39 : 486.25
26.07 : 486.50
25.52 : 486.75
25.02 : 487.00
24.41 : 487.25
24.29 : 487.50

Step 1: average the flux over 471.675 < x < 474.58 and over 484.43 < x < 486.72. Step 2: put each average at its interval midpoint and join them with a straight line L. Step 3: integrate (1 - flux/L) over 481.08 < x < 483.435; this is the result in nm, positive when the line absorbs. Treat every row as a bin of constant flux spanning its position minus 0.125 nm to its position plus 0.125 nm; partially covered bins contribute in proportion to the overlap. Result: -0.186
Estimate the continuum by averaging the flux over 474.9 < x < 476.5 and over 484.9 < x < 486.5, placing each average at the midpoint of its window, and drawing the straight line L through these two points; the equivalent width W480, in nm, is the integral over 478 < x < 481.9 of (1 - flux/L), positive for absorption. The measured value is -0.26 nm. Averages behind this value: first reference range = 24.5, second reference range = 24.5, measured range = 26.2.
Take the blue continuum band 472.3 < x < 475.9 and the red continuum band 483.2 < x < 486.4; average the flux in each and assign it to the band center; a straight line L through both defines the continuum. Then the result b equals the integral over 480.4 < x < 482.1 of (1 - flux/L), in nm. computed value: -0.10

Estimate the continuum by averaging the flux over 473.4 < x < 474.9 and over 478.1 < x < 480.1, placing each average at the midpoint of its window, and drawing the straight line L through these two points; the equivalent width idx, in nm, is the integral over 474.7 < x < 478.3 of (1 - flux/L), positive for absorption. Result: 0.14 nm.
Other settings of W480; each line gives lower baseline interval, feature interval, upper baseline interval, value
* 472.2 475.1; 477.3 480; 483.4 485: -0.04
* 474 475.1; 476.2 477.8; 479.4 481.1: 0.05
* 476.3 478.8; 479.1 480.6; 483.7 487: -0.05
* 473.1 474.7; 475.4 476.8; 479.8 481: 0.08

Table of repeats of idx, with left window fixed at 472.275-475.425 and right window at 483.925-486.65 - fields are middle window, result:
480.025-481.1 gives -0.05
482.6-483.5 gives -0.06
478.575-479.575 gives -0.03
